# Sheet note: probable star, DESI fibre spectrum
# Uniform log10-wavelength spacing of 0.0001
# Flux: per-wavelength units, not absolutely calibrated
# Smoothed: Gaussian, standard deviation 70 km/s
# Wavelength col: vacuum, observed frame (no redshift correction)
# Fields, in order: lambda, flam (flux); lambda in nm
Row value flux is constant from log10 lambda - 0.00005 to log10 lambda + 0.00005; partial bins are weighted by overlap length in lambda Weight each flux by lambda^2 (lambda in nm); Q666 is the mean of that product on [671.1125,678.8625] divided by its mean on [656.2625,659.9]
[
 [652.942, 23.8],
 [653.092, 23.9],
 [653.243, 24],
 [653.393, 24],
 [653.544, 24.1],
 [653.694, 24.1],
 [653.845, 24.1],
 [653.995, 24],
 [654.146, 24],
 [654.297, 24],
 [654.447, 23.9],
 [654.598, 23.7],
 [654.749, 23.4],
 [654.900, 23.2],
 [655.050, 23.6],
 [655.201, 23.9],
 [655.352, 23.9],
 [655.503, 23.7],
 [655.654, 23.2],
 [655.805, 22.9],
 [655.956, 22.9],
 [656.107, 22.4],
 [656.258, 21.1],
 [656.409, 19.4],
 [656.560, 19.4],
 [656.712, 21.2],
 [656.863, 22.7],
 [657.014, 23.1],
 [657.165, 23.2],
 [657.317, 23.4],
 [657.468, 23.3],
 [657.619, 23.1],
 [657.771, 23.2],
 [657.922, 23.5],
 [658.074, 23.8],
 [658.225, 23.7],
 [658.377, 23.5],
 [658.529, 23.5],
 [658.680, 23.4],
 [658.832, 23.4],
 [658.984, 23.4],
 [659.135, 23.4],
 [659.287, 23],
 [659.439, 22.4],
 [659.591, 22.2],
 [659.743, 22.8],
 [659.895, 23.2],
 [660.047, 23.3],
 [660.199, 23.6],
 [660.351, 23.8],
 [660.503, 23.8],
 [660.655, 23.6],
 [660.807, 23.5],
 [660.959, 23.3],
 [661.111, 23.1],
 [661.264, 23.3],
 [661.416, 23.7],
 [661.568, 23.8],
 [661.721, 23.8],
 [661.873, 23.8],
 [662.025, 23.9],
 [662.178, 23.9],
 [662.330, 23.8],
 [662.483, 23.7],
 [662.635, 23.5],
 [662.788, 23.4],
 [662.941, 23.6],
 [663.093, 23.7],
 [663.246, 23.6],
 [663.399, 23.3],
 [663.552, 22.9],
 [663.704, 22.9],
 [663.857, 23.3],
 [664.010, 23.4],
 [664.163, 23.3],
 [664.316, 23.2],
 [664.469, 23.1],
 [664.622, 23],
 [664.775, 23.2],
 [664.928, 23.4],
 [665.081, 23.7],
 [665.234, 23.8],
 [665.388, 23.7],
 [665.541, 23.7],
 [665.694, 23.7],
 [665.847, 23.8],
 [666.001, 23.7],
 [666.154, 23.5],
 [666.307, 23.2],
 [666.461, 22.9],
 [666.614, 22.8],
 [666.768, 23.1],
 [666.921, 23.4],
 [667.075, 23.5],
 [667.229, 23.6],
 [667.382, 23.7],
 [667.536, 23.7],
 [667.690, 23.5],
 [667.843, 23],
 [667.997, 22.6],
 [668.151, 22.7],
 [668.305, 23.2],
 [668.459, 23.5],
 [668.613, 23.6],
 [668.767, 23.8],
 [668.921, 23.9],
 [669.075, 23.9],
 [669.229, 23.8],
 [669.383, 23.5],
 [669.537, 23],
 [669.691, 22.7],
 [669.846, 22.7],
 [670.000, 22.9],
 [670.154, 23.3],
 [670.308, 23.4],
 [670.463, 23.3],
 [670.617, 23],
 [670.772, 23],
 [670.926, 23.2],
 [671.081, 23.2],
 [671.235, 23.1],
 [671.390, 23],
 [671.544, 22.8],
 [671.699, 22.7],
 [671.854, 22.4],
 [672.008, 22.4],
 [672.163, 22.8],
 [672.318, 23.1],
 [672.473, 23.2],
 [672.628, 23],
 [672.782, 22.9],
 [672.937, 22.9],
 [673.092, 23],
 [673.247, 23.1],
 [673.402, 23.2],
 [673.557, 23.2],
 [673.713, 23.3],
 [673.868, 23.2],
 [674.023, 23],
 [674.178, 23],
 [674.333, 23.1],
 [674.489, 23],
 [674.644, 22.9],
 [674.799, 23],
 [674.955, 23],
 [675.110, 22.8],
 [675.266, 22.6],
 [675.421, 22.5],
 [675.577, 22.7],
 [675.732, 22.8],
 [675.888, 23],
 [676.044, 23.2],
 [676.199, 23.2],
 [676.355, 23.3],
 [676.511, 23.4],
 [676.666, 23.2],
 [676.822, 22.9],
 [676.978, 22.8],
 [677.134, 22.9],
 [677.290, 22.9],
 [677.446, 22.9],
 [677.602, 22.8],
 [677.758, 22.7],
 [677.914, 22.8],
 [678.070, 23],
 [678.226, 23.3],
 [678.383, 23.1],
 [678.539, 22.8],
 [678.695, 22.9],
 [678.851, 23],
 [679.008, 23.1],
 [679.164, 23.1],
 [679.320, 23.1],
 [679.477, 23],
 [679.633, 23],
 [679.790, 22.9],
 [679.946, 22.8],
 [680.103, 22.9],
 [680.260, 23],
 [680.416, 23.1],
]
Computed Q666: 1.06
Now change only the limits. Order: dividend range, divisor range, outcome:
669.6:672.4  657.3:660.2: 1.02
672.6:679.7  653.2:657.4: 1.06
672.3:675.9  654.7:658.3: 1.06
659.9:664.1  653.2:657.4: 1.04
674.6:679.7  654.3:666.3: 1.04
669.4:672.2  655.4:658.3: 1.06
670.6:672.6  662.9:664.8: 1.01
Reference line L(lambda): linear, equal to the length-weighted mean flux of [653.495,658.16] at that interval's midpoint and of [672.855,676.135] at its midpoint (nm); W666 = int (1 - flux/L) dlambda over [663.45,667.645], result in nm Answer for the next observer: -0.065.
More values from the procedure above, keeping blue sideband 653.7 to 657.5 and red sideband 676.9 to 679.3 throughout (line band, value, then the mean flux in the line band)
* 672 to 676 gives 0.00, 23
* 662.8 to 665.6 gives -0.05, 23.4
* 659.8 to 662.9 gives -0.09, 23.6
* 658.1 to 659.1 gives -0.02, 23.5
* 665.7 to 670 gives -0.07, 23.3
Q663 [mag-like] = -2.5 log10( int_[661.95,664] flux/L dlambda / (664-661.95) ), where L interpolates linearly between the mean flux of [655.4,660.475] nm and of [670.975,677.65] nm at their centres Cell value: -0.03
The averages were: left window 22.9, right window 23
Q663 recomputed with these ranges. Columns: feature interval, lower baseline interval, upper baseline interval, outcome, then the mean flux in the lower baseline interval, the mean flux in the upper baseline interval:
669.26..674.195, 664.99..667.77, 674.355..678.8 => 0.01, 23.5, 22.9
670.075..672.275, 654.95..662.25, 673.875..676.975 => 0.00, 23.1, 23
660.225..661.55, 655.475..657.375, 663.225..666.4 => -0.03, 22.1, 23.4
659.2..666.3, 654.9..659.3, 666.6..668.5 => -0.02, 22.9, 23.3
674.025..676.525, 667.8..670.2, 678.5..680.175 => 0.01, 23.3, 23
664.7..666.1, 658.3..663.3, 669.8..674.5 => -0.02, 23.4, 23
